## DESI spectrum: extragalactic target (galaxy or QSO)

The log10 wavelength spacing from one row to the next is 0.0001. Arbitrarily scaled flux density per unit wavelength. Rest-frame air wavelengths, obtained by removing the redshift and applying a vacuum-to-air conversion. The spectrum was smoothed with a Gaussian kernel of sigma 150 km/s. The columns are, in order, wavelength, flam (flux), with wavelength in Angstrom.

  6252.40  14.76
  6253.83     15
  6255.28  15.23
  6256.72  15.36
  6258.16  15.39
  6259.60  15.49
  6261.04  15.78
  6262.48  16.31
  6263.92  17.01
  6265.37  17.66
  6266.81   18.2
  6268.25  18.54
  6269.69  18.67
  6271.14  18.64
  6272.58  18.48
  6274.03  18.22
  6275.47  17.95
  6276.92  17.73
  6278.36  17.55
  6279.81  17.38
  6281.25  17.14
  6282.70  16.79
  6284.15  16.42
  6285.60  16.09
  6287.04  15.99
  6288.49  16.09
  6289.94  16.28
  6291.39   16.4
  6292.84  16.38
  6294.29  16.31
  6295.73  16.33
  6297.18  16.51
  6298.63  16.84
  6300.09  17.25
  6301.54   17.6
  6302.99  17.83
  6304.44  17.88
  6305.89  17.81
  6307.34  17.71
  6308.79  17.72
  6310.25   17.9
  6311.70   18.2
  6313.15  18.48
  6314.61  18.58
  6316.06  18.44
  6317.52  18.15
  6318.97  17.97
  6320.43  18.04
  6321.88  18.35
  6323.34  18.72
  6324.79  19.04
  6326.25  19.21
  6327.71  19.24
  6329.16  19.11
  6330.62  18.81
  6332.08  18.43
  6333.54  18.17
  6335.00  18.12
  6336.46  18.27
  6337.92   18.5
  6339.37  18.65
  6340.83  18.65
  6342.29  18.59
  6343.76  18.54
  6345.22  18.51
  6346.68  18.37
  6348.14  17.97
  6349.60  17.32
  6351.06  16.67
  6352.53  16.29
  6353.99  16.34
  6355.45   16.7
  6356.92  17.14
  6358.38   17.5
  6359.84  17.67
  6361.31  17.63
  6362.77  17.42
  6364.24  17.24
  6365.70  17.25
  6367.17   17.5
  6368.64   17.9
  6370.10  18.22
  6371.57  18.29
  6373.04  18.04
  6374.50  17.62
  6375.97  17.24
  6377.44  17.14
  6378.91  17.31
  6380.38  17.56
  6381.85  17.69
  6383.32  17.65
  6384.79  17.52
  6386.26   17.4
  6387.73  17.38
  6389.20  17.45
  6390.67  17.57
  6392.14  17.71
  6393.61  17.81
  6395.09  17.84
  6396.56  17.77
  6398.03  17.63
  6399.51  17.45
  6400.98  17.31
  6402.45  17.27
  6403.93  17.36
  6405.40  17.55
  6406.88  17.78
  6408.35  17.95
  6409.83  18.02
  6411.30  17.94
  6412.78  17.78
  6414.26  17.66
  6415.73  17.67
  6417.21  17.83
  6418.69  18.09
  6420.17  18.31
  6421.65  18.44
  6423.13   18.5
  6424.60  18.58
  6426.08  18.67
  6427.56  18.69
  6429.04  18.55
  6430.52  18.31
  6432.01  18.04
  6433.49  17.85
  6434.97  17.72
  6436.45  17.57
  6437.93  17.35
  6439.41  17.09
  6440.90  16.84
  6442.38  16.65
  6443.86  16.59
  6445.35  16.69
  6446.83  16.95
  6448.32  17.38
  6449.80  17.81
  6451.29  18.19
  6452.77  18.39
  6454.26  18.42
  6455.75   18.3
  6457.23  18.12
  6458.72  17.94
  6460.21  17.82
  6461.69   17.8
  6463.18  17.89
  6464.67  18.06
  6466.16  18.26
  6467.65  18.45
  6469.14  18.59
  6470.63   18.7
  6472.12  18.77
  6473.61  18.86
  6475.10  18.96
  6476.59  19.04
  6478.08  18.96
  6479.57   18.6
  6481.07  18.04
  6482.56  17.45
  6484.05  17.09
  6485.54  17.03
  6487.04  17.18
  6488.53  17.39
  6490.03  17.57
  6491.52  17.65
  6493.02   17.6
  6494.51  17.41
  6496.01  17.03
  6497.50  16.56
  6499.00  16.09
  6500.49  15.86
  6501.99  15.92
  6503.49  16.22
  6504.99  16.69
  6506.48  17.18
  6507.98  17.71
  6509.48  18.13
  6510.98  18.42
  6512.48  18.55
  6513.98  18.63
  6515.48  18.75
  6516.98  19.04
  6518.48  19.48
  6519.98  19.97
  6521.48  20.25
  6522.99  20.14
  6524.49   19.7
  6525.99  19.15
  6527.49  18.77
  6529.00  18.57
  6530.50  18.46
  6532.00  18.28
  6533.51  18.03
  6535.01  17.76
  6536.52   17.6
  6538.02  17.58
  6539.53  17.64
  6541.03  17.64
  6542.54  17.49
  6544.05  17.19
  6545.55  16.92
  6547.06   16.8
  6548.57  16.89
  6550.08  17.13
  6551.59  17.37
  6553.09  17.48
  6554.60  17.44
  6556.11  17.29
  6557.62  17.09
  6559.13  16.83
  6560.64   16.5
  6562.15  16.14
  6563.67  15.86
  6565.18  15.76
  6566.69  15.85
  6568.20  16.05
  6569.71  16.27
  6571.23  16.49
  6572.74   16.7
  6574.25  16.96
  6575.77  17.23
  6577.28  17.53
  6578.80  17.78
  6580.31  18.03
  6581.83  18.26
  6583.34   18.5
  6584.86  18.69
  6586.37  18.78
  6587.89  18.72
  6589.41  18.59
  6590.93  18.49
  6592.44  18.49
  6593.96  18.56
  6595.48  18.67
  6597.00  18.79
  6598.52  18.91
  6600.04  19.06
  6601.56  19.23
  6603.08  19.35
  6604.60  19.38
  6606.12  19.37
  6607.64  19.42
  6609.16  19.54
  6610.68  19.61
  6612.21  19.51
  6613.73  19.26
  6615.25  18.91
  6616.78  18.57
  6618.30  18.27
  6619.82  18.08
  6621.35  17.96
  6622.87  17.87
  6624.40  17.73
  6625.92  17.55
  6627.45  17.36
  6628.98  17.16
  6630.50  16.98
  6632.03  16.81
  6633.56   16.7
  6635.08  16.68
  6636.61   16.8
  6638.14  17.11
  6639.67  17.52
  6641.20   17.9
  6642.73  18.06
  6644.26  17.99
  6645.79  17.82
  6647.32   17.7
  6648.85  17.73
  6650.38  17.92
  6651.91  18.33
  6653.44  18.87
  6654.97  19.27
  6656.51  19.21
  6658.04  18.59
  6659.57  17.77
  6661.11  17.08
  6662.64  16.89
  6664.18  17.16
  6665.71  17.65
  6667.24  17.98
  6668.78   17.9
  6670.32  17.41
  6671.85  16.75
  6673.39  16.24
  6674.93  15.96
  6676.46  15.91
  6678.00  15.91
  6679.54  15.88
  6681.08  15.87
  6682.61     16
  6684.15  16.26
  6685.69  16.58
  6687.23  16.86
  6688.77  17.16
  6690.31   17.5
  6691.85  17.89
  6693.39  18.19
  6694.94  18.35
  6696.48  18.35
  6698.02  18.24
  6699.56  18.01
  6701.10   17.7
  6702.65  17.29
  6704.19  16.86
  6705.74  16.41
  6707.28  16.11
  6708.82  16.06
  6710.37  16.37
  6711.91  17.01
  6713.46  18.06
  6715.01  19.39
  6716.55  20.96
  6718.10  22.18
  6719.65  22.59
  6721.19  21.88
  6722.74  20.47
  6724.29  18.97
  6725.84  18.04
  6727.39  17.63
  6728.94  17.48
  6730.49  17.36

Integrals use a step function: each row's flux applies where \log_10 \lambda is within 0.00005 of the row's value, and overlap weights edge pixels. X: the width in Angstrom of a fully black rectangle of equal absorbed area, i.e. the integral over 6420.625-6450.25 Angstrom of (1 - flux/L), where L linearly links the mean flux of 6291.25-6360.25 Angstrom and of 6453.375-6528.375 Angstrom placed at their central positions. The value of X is 0.5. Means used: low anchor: 17.9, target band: 17.7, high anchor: 18.1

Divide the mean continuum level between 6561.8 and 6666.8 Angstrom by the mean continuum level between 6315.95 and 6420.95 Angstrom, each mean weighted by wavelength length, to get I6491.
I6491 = 1.01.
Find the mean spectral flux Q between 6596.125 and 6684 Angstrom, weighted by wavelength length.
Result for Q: 17.8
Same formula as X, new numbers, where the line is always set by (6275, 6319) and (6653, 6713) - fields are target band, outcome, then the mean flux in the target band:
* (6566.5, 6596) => -0.9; 17.8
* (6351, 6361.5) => 0.2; 17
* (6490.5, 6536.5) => -2.2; 18.1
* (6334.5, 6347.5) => -0.9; 18.5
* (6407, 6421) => -0.5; 17.9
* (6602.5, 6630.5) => -2.2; 18.6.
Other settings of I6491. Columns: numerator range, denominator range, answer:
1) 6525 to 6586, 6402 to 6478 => 0.97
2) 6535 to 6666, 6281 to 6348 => 1.00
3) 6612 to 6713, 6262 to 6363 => 0.98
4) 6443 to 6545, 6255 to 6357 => 1.02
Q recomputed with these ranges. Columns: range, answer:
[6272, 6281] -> 17.8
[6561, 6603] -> 17.7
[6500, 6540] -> 18.3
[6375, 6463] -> 17.7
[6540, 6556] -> 17.2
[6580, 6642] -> 18.3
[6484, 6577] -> 17.5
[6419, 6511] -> 17.8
